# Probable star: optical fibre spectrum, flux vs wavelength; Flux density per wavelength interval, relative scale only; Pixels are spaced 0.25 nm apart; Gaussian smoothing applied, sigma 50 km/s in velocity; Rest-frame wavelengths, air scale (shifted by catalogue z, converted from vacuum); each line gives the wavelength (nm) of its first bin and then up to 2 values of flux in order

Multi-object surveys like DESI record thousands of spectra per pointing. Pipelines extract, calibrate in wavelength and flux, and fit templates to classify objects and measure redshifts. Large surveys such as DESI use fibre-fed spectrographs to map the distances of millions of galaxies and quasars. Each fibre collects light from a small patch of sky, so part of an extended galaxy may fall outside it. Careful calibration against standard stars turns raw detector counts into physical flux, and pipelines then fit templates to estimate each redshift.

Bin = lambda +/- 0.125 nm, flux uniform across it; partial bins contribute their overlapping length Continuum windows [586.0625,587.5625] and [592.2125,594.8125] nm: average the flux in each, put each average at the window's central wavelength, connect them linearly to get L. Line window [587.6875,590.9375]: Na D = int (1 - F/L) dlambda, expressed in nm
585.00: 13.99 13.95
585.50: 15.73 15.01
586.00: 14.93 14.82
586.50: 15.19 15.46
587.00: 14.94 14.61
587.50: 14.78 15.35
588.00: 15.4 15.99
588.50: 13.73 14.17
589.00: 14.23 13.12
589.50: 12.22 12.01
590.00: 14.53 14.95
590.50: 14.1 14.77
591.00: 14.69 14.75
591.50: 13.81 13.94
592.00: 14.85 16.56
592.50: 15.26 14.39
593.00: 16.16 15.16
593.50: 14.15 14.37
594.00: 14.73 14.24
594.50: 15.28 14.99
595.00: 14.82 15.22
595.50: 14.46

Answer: 0.171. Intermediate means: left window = 15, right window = 15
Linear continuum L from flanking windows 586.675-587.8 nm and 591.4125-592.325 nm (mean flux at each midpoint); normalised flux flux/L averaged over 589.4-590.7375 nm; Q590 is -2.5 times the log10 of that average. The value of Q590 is 0.09 mag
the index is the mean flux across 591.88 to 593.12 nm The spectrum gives 15.4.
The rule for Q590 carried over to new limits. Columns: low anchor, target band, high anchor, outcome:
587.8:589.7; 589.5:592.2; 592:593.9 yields 0.03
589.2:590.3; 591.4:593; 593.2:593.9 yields -0.06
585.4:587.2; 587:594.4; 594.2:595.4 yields 0.04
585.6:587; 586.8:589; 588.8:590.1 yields -0.05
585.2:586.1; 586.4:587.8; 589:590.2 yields -0.05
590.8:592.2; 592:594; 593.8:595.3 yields -0.03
